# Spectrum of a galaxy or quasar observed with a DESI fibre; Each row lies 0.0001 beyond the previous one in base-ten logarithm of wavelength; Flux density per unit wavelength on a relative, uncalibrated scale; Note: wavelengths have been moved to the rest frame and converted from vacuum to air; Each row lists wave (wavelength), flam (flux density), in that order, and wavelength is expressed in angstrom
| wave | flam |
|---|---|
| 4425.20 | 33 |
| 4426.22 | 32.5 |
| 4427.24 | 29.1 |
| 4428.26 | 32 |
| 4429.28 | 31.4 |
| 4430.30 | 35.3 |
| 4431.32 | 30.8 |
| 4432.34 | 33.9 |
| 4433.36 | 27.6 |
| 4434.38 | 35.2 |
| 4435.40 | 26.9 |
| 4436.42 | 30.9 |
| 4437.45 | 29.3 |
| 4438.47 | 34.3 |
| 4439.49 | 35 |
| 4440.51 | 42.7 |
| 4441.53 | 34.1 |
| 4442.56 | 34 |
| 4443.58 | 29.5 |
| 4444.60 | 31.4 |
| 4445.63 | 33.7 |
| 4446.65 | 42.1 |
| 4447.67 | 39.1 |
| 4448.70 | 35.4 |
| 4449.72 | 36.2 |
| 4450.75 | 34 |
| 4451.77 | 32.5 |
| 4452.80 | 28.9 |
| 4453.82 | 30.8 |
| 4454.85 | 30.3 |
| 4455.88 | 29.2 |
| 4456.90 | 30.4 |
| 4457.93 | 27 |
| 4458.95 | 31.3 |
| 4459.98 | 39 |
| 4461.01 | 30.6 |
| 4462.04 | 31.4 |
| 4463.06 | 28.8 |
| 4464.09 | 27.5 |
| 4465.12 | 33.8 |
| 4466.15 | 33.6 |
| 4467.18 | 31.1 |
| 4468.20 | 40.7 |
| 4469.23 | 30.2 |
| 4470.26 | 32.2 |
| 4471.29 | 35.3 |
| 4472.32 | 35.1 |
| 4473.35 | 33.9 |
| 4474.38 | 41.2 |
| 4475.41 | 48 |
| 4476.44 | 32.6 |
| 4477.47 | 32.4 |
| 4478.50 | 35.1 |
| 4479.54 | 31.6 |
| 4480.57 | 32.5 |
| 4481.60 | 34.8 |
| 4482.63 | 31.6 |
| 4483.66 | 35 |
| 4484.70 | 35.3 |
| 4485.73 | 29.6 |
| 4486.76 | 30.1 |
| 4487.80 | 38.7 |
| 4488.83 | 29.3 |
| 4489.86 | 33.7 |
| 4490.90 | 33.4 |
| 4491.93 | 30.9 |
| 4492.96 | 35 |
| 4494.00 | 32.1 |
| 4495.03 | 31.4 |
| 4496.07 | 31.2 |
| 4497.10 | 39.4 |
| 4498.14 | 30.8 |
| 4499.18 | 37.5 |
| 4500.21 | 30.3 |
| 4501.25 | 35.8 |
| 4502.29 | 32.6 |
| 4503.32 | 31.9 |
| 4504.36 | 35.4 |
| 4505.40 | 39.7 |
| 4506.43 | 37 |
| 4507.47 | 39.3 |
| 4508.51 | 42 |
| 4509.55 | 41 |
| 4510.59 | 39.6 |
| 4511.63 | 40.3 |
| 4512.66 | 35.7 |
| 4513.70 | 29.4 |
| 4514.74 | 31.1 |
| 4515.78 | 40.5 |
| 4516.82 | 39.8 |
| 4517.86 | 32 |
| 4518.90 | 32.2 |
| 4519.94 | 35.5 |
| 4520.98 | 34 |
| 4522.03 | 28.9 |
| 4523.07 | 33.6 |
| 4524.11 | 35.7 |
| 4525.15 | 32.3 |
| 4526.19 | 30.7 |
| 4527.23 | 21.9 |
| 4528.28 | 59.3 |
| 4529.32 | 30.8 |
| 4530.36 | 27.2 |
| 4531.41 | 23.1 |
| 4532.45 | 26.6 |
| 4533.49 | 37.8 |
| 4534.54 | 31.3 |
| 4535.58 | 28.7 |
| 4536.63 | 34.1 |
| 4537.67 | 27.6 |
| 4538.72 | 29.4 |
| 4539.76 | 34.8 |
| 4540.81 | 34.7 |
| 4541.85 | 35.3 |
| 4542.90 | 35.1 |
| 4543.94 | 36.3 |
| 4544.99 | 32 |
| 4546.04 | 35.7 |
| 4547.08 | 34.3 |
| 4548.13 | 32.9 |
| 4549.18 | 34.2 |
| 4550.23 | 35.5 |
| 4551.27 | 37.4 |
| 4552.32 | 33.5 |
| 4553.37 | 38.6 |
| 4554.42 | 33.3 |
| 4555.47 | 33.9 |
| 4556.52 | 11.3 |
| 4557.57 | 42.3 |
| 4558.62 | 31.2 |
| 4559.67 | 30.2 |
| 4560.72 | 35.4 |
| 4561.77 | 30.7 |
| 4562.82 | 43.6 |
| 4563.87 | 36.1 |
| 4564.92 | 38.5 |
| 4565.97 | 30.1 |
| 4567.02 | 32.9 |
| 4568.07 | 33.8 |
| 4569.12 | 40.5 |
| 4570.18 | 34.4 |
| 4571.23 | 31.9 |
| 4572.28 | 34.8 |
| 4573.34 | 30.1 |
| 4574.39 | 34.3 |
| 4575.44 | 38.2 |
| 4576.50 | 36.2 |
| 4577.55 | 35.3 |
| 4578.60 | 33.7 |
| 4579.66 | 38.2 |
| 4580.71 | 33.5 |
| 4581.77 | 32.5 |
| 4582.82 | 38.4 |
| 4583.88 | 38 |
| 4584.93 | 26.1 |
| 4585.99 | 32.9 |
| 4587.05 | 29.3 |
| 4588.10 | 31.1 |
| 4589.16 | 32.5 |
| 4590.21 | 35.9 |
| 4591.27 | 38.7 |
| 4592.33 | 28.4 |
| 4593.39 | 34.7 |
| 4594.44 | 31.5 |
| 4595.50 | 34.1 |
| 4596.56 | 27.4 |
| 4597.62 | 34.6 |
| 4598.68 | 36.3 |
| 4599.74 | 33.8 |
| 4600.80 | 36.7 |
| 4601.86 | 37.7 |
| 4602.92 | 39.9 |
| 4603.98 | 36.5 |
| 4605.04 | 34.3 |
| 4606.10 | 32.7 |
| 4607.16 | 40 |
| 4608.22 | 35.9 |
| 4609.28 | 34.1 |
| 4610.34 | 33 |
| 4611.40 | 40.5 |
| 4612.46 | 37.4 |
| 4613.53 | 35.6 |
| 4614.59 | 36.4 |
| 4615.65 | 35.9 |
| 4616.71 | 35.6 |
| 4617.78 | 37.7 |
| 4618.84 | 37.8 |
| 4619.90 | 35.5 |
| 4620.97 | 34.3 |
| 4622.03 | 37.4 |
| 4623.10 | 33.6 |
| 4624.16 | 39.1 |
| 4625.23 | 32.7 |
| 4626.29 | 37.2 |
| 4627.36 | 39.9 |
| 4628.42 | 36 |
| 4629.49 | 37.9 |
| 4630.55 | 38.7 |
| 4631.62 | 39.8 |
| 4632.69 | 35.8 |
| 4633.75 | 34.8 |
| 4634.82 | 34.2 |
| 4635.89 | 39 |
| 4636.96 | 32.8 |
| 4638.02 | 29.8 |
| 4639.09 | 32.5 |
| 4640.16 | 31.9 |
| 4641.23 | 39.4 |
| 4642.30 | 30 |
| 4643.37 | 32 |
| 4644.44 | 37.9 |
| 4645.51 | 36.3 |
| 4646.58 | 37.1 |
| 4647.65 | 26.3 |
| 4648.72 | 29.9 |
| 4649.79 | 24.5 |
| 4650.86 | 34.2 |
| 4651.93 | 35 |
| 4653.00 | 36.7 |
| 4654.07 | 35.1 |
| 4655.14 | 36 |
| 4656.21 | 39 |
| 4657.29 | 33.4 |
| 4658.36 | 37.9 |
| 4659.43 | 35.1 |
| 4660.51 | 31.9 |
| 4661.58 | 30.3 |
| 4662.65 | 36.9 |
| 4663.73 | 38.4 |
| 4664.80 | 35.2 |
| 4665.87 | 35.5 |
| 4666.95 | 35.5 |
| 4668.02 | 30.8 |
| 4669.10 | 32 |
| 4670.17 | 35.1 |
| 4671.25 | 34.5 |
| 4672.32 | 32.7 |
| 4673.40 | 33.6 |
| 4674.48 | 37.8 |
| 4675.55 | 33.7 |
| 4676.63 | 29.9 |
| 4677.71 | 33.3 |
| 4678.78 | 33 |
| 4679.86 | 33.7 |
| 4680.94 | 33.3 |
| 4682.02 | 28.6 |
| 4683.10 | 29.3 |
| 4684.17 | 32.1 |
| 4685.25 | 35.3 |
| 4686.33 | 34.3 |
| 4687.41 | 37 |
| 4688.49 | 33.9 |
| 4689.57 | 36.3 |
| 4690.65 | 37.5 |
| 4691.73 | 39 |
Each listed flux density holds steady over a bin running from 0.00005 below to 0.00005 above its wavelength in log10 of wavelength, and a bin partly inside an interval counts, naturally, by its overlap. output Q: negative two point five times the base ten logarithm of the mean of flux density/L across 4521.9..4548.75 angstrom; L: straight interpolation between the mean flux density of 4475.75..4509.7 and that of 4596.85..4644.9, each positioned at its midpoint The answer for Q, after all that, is 0.06 mag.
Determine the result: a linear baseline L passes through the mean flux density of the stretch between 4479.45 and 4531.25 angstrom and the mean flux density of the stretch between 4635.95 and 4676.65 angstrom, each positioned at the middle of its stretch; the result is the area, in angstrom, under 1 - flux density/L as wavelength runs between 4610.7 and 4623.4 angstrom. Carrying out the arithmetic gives -0.90 angstrom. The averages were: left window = 34.3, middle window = 36.5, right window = 34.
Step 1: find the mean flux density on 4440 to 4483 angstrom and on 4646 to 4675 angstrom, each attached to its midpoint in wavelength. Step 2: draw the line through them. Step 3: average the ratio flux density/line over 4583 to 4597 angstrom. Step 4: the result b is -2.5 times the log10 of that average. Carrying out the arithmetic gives 0.05 mag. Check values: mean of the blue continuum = 33.7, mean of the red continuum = 34.1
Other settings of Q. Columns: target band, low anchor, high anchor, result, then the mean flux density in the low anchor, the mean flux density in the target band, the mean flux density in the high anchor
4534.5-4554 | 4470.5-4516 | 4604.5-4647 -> 0.05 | 34.9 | 33.8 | 35.8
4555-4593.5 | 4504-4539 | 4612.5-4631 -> 0.05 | 34.2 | 33.8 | 36.6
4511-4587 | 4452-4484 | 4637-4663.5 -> -0.01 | 33.1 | 33.8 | 33.8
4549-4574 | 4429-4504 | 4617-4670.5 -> 0.01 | 33.3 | 33.9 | 34.9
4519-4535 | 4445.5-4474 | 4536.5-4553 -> 0.04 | 33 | 32.6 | 34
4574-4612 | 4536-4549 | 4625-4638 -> 0.02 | 33.5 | 34.6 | 36.4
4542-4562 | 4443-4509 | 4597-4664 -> 0.04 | 33.8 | 33.4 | 35.3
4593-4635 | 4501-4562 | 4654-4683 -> -0.06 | 33.9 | 35.9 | 34.1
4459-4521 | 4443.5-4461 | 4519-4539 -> -0.06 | 33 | 34.5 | 32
